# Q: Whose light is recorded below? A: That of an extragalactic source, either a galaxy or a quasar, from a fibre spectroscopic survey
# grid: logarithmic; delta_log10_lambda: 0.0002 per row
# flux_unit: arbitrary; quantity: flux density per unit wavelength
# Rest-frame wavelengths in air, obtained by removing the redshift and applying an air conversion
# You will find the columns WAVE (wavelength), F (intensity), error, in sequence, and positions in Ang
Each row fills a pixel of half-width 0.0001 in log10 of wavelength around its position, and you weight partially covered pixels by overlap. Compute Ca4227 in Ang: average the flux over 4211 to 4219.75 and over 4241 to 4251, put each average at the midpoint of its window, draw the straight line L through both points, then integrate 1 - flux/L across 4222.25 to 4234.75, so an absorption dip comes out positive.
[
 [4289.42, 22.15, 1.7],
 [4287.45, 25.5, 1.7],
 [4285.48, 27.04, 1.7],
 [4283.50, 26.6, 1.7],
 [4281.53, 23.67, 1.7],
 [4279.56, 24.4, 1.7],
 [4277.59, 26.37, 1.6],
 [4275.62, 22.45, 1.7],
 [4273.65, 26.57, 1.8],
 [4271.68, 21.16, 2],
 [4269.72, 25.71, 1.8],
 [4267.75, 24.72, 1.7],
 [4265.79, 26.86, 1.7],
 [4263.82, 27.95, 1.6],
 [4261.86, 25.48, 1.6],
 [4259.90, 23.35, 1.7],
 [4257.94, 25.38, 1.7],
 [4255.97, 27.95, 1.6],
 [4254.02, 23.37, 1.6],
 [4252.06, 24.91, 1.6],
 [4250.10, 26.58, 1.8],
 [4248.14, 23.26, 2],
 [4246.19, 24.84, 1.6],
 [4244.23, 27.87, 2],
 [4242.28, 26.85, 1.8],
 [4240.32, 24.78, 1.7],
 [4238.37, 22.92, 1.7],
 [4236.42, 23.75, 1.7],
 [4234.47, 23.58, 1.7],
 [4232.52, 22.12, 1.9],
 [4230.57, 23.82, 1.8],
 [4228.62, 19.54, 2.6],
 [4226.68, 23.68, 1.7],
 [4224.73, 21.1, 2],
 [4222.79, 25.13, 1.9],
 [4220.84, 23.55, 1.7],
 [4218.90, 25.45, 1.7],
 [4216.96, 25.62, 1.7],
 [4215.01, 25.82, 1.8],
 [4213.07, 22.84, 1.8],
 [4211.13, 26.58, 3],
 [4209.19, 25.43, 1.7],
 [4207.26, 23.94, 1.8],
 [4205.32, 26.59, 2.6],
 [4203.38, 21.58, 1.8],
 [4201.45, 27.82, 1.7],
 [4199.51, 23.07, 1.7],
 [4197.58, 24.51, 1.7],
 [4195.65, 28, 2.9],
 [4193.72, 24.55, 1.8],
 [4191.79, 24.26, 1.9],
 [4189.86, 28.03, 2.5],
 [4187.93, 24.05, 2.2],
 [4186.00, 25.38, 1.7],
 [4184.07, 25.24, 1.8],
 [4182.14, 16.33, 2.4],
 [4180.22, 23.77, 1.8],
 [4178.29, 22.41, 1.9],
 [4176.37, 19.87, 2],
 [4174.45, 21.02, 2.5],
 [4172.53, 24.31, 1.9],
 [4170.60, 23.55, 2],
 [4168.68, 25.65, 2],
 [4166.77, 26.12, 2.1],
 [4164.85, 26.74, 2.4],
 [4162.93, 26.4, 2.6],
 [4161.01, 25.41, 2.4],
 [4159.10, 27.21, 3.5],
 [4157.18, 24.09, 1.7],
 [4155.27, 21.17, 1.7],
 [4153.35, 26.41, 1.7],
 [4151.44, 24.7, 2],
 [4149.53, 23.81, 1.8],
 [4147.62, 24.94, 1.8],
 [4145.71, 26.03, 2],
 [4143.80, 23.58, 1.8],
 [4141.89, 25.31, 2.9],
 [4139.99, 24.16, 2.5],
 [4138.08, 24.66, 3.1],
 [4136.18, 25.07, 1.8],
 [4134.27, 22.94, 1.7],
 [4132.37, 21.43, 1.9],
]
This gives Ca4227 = 1.4 Ang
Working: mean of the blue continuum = 25.1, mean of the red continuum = 25.8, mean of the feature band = 22.6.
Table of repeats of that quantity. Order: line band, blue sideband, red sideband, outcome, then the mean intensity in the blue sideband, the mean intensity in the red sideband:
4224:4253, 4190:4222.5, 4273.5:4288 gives 1.32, 25.1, 25.2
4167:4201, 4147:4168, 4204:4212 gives 1.95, 25.2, 25.4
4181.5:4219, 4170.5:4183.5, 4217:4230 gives -3.97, 21.6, 23.3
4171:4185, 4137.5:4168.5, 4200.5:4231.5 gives 1.61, 25.1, 24.3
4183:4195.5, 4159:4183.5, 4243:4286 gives -0.72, 23.7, 25.3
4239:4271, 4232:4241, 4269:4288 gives -1.91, 23.5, 24.9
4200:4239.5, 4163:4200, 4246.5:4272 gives 1.00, 24.1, 25.2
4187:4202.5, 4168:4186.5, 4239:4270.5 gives -1.48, 22.6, 25.6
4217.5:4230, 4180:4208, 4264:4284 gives 0.75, 24.5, 24.9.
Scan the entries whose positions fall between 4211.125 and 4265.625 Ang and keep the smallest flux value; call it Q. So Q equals 19.54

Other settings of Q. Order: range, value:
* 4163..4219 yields 16.33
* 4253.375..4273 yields 21.16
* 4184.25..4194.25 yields 24.05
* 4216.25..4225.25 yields 21.1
